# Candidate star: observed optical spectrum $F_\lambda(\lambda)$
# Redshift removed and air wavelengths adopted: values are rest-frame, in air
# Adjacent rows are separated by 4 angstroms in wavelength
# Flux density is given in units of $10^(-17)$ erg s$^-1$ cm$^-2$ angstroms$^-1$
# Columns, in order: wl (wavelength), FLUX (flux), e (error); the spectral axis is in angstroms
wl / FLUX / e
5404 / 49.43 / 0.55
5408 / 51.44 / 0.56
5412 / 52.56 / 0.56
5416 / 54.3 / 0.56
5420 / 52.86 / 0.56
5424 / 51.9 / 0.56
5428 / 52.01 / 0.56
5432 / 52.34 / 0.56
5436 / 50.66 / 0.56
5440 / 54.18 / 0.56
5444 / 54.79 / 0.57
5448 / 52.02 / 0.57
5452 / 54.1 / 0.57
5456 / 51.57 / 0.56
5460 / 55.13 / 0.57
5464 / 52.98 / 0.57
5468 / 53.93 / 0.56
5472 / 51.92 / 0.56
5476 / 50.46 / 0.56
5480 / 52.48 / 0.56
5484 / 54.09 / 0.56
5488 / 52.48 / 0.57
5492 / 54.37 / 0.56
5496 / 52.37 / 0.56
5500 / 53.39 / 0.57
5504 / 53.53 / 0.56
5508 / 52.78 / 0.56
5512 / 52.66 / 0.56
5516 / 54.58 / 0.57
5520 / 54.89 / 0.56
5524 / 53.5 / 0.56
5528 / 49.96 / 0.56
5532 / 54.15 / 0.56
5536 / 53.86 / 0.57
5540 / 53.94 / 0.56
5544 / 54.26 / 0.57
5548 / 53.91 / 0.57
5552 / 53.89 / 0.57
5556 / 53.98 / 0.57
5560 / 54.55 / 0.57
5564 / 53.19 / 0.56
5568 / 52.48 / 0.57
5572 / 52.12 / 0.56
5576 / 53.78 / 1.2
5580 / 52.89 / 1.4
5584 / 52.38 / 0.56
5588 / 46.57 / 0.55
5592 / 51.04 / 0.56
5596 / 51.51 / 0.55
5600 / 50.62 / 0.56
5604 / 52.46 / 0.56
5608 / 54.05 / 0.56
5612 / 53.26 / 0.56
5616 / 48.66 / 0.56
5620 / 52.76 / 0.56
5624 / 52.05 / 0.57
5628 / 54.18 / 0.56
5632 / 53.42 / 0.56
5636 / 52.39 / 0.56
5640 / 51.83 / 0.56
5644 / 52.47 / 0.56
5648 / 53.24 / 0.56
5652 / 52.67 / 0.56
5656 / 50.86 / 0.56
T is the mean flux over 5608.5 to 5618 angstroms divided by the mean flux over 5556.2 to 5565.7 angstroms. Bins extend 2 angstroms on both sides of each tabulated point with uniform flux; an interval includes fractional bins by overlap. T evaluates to 0.95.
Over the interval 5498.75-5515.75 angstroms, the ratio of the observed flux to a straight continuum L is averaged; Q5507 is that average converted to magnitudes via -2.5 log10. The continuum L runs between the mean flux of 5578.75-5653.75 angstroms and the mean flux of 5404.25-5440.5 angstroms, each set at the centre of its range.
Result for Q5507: -0.022 mag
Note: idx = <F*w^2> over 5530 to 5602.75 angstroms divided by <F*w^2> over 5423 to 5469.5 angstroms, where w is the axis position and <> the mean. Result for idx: 1.04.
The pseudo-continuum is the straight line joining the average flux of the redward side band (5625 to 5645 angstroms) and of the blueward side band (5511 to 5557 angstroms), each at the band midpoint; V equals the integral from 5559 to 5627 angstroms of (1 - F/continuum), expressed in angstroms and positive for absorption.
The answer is 1.5 angstroms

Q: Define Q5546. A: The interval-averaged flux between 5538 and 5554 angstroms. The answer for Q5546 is 54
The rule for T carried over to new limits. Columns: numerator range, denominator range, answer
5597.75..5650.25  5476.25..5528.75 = 0.99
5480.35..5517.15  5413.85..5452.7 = 1.01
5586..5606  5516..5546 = 0.94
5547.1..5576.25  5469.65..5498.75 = 1.02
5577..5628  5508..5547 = 0.97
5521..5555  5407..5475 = 1.01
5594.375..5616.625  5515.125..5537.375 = 0.97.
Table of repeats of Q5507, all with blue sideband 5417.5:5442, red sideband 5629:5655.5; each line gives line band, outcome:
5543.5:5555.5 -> -0.030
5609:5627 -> 0.013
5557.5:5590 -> 0.006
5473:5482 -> 0.019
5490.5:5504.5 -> -0.019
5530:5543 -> -0.031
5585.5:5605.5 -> 0.045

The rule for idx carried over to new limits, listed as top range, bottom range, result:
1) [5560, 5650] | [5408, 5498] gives 1.04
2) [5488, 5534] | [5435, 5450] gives 1.03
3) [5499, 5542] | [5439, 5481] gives 1.03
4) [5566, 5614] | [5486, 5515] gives 1.01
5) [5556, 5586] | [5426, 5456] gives 1.05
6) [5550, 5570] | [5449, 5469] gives 1.04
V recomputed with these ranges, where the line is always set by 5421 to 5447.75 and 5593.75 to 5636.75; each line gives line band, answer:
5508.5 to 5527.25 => -0.4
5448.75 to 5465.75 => -0.3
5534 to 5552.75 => -0.6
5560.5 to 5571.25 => -0.1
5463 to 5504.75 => -0.3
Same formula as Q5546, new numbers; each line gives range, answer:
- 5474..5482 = 51.5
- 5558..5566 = 53.9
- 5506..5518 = 53.3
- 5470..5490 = 52.3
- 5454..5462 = 53.4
